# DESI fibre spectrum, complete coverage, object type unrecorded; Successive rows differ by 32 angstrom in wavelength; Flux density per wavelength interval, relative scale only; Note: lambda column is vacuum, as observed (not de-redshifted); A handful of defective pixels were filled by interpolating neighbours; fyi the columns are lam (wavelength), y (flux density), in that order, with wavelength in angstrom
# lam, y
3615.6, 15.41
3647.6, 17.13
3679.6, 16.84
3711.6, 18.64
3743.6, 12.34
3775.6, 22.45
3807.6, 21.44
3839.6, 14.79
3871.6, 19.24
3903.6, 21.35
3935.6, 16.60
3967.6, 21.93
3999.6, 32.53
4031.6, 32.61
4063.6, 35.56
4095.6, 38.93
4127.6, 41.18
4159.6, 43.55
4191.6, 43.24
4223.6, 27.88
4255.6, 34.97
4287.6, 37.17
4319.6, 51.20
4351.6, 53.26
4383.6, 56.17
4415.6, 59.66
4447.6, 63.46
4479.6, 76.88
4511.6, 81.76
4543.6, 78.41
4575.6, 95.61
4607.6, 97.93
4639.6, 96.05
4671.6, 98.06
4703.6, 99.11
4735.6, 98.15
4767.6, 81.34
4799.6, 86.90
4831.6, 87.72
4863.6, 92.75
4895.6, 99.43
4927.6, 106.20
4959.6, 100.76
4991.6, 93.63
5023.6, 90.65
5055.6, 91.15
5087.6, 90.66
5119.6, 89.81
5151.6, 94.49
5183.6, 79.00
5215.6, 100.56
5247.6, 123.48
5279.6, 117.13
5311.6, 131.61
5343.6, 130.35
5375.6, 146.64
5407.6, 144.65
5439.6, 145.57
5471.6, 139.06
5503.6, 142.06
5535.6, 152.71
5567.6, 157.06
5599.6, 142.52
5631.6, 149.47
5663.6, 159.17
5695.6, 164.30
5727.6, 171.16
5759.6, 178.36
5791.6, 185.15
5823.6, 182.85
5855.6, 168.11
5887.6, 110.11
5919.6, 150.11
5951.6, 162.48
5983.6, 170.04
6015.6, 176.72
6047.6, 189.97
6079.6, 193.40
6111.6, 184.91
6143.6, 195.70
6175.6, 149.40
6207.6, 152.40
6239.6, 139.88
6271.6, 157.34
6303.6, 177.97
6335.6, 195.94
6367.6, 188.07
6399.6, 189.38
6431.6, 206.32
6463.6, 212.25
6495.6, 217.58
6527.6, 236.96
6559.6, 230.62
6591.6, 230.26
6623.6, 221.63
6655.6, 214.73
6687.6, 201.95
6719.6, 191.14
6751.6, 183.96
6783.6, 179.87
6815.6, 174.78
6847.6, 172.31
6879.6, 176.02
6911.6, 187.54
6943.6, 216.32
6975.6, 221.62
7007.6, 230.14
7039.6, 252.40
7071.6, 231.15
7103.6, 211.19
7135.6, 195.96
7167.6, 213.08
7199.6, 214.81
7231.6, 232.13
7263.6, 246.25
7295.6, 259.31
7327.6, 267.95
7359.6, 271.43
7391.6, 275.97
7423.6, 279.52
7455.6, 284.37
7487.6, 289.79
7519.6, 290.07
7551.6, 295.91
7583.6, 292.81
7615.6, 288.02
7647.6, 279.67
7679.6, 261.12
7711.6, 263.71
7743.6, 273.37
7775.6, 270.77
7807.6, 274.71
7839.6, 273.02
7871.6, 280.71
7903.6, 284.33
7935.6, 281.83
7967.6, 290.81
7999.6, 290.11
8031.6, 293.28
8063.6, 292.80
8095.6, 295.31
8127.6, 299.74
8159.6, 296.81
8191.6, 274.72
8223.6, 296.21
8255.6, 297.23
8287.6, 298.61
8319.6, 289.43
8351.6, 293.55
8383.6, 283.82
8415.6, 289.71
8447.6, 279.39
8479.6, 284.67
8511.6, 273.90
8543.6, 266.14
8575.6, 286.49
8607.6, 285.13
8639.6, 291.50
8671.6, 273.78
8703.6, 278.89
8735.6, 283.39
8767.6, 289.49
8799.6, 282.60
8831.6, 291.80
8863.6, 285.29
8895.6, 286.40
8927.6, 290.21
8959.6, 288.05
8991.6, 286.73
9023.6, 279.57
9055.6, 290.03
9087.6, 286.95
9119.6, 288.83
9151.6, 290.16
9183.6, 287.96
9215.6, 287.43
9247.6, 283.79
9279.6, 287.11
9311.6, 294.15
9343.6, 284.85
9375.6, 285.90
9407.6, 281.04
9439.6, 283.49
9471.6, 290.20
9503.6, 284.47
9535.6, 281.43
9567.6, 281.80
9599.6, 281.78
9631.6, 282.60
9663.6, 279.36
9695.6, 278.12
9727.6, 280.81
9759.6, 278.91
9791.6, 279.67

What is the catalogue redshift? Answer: 0.00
